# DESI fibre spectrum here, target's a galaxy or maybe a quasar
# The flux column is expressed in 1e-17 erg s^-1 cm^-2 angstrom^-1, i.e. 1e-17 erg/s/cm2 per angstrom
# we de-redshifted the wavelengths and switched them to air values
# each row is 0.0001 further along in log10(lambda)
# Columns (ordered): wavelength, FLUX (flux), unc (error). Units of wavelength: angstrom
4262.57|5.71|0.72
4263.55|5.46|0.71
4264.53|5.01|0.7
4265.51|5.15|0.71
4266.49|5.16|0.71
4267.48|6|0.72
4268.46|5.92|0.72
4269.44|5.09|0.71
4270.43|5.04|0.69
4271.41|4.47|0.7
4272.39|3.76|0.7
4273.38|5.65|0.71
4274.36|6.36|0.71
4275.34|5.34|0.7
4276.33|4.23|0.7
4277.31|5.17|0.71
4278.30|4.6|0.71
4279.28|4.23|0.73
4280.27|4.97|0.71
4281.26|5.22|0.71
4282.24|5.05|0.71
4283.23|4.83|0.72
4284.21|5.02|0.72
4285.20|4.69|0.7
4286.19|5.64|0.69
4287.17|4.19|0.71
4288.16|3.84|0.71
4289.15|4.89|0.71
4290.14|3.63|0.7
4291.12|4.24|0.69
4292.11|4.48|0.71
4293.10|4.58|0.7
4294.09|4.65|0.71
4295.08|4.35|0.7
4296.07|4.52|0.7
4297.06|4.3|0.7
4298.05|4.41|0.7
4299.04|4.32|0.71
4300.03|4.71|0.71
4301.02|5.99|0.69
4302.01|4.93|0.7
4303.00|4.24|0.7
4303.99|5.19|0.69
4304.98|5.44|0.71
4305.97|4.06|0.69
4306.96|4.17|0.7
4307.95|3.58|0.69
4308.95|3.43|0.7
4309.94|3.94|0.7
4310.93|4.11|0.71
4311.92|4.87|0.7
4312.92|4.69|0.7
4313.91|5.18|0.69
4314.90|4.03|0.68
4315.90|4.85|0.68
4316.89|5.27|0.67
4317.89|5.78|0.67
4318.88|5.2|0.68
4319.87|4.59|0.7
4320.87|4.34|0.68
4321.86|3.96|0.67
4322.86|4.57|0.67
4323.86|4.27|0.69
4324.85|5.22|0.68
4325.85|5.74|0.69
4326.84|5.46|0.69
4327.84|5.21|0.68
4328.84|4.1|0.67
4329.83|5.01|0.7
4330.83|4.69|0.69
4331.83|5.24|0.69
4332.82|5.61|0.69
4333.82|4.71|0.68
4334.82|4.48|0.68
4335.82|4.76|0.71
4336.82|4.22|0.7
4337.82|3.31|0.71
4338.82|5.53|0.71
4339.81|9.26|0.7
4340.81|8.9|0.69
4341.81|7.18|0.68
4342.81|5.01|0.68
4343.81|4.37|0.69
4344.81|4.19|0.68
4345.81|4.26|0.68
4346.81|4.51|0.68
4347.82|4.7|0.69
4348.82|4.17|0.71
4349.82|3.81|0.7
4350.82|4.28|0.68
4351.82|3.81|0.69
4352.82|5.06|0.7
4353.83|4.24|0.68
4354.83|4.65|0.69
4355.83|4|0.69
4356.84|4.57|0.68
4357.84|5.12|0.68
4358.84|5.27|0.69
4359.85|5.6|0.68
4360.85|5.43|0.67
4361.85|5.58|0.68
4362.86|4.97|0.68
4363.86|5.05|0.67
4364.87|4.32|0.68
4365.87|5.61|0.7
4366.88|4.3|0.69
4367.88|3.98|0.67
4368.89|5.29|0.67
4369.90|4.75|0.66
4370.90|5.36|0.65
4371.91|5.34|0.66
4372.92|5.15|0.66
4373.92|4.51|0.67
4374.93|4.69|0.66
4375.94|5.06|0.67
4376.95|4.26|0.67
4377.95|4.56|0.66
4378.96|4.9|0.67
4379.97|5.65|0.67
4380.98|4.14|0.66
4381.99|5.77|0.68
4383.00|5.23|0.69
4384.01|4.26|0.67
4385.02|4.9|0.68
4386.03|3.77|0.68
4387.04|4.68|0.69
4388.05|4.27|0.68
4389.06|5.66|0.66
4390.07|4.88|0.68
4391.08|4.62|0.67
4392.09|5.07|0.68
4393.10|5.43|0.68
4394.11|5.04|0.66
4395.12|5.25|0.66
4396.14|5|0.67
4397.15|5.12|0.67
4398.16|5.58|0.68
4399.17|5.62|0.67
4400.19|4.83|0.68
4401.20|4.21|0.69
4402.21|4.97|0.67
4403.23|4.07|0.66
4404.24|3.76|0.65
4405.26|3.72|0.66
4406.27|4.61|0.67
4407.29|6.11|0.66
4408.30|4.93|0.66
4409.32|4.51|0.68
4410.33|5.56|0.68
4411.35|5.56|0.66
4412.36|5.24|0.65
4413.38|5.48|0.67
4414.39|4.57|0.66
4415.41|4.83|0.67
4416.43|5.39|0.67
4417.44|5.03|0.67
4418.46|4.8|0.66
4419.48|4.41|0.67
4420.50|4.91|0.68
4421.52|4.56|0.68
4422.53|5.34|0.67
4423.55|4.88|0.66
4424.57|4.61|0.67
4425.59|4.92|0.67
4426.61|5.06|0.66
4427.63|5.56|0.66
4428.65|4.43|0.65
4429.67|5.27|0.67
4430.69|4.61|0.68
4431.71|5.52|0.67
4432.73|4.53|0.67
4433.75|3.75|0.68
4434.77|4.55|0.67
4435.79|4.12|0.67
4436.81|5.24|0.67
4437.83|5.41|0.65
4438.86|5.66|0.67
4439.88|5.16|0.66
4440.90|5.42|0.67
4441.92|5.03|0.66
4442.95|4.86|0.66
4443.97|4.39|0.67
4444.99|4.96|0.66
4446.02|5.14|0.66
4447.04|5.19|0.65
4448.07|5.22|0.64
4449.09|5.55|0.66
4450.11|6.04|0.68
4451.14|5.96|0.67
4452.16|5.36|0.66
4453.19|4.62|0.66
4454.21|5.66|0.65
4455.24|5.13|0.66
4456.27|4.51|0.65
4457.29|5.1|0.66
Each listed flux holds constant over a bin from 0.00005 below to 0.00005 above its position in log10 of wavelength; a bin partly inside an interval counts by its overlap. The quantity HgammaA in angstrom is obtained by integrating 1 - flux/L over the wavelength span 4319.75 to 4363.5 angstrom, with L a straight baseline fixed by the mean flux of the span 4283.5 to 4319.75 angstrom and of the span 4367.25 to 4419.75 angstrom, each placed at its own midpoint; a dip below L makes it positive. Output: -2.14 angstrom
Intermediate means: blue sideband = 4.6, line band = 4.96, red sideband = 4.89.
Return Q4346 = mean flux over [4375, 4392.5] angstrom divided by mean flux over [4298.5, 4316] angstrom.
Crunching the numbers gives 1.1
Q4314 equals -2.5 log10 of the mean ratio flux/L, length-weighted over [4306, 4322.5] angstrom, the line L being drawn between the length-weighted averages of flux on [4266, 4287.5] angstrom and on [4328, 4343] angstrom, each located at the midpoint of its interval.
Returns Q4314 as 0.18 mag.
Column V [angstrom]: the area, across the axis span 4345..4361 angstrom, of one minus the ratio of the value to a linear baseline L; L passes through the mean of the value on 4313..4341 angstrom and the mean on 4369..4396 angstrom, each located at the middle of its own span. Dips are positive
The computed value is 1.4 angstrom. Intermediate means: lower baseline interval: 5.08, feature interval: 4.57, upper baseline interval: 4.9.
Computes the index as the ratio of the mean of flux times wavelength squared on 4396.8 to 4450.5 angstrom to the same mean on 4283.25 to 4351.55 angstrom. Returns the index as 1.1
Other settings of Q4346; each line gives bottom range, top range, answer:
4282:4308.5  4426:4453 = 1.11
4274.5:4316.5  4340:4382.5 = 1.07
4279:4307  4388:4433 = 1.06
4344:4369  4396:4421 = 1.05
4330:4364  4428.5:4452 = 1.01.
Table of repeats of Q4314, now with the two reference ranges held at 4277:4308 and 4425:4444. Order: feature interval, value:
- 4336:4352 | -0.08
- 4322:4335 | -0.05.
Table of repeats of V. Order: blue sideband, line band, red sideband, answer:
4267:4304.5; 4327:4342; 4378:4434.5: -1.9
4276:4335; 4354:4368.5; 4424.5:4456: -0.1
